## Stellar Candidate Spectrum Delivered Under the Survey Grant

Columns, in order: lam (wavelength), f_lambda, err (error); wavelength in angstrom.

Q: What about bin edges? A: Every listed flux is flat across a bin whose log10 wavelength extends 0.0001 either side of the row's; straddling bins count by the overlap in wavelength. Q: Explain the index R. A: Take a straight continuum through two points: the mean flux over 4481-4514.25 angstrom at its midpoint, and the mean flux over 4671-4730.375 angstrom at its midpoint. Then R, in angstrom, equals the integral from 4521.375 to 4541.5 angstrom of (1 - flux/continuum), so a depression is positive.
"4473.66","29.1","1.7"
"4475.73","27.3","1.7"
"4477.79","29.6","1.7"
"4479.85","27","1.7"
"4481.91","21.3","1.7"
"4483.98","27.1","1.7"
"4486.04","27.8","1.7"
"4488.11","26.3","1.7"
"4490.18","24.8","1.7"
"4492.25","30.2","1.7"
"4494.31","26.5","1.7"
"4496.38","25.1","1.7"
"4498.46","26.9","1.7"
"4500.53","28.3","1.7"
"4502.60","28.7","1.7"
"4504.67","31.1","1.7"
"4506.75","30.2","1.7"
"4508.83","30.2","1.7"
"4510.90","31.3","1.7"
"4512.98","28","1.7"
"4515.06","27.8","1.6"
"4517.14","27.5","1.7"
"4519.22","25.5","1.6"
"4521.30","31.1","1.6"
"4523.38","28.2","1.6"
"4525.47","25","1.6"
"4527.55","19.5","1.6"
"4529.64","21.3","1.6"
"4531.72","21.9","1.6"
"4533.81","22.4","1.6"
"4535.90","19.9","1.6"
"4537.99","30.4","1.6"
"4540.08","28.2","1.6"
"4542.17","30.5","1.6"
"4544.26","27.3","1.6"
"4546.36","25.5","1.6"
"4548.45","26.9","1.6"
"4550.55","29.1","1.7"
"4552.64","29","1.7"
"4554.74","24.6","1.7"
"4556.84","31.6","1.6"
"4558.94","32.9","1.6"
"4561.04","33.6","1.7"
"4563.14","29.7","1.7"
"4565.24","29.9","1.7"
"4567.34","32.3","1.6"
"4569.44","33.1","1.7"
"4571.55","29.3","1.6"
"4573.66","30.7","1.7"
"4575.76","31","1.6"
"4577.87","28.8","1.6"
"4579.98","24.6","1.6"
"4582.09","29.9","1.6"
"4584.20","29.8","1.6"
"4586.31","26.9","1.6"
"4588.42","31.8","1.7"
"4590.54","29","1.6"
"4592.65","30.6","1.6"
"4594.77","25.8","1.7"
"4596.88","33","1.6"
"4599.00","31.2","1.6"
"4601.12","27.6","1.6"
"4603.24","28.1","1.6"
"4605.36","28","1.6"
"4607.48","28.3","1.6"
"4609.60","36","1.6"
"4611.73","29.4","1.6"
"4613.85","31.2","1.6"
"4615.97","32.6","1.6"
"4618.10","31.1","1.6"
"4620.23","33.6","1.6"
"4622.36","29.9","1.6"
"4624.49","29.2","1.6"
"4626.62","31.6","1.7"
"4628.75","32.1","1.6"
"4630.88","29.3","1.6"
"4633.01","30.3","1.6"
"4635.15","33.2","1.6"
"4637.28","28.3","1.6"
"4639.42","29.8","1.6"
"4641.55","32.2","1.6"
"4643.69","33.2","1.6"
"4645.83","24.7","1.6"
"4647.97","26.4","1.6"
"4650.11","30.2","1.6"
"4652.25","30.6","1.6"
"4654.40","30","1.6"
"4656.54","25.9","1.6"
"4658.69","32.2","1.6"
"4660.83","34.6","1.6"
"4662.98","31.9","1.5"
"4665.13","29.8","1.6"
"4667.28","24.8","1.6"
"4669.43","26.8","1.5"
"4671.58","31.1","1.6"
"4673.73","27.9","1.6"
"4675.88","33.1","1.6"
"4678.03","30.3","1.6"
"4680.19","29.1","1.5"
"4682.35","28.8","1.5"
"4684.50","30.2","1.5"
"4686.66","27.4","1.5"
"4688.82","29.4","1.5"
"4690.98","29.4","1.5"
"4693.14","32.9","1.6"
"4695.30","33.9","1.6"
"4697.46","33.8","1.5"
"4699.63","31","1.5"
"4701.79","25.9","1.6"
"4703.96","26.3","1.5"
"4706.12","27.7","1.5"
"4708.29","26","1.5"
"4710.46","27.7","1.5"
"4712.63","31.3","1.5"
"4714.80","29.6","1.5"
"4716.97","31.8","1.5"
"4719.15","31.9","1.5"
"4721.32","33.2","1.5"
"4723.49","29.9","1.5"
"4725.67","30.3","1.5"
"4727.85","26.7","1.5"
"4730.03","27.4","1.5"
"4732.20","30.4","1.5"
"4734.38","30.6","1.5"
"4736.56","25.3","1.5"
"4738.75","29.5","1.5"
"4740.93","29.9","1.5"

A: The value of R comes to 2.5 angstrom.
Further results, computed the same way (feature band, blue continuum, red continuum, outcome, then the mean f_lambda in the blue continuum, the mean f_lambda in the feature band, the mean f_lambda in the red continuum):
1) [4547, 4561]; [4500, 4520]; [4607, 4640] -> 0.2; 28.9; 29.2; 31.1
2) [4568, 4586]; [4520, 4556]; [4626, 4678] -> -1.5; 26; 29.6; 30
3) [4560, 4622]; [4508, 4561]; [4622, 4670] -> -3.7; 27.1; 30.2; 29.9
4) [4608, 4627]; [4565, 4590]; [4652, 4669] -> -1.1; 29.8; 31.5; 29.8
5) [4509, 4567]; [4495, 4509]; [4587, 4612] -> 3.1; 28.5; 27.5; 29.9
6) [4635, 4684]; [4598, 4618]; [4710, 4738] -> 0.5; 30.3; 29.7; 29.7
